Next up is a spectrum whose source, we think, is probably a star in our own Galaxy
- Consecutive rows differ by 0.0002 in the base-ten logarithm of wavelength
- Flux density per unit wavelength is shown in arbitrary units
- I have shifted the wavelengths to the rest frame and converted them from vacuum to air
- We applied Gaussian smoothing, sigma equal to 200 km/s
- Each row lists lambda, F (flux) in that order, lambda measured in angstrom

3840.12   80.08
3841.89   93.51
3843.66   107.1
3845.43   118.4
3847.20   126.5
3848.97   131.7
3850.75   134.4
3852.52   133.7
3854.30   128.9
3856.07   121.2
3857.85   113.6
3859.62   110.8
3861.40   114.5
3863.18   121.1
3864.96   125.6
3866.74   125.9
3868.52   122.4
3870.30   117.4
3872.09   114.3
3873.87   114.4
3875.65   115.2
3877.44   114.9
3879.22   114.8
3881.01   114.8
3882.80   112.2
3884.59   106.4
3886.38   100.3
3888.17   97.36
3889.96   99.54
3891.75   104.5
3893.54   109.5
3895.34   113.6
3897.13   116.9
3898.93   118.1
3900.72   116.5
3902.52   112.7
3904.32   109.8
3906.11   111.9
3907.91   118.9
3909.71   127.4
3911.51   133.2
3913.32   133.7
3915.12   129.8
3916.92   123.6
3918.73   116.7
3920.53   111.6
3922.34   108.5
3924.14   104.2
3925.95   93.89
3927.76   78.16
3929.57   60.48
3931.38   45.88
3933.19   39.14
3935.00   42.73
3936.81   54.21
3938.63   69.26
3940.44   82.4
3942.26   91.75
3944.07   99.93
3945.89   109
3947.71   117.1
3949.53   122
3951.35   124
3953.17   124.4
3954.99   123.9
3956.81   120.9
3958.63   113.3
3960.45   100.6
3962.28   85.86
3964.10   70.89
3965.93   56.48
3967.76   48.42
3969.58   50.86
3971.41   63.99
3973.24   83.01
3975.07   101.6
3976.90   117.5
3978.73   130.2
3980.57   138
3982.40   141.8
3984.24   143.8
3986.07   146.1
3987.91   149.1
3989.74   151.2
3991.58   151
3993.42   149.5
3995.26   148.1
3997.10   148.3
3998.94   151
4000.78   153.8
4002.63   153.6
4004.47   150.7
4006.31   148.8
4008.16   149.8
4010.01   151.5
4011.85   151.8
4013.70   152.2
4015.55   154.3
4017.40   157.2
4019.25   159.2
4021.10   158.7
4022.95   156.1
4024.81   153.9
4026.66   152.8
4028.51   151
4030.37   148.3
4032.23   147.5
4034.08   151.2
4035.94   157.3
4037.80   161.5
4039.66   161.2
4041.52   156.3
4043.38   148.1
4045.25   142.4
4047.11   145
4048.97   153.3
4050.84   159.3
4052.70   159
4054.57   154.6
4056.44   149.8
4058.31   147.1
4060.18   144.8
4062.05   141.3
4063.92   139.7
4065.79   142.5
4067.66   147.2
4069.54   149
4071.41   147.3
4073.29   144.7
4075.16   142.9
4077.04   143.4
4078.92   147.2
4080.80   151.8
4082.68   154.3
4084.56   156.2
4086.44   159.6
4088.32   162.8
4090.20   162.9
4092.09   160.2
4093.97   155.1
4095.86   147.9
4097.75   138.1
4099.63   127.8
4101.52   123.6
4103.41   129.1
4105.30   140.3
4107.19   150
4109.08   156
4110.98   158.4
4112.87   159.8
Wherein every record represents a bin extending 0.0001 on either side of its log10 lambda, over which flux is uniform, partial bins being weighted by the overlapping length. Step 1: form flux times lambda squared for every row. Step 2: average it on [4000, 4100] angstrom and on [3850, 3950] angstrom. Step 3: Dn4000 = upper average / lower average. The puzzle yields 1.53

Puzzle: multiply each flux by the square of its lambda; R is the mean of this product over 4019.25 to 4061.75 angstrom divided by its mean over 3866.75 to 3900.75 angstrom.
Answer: 1.48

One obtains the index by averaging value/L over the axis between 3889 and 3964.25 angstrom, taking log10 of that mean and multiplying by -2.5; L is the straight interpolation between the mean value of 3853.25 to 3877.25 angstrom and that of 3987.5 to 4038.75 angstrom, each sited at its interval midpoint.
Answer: 0.278 mag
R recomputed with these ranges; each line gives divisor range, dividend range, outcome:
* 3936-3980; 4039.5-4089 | 1.67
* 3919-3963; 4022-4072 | 1.71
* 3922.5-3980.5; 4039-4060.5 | 1.79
